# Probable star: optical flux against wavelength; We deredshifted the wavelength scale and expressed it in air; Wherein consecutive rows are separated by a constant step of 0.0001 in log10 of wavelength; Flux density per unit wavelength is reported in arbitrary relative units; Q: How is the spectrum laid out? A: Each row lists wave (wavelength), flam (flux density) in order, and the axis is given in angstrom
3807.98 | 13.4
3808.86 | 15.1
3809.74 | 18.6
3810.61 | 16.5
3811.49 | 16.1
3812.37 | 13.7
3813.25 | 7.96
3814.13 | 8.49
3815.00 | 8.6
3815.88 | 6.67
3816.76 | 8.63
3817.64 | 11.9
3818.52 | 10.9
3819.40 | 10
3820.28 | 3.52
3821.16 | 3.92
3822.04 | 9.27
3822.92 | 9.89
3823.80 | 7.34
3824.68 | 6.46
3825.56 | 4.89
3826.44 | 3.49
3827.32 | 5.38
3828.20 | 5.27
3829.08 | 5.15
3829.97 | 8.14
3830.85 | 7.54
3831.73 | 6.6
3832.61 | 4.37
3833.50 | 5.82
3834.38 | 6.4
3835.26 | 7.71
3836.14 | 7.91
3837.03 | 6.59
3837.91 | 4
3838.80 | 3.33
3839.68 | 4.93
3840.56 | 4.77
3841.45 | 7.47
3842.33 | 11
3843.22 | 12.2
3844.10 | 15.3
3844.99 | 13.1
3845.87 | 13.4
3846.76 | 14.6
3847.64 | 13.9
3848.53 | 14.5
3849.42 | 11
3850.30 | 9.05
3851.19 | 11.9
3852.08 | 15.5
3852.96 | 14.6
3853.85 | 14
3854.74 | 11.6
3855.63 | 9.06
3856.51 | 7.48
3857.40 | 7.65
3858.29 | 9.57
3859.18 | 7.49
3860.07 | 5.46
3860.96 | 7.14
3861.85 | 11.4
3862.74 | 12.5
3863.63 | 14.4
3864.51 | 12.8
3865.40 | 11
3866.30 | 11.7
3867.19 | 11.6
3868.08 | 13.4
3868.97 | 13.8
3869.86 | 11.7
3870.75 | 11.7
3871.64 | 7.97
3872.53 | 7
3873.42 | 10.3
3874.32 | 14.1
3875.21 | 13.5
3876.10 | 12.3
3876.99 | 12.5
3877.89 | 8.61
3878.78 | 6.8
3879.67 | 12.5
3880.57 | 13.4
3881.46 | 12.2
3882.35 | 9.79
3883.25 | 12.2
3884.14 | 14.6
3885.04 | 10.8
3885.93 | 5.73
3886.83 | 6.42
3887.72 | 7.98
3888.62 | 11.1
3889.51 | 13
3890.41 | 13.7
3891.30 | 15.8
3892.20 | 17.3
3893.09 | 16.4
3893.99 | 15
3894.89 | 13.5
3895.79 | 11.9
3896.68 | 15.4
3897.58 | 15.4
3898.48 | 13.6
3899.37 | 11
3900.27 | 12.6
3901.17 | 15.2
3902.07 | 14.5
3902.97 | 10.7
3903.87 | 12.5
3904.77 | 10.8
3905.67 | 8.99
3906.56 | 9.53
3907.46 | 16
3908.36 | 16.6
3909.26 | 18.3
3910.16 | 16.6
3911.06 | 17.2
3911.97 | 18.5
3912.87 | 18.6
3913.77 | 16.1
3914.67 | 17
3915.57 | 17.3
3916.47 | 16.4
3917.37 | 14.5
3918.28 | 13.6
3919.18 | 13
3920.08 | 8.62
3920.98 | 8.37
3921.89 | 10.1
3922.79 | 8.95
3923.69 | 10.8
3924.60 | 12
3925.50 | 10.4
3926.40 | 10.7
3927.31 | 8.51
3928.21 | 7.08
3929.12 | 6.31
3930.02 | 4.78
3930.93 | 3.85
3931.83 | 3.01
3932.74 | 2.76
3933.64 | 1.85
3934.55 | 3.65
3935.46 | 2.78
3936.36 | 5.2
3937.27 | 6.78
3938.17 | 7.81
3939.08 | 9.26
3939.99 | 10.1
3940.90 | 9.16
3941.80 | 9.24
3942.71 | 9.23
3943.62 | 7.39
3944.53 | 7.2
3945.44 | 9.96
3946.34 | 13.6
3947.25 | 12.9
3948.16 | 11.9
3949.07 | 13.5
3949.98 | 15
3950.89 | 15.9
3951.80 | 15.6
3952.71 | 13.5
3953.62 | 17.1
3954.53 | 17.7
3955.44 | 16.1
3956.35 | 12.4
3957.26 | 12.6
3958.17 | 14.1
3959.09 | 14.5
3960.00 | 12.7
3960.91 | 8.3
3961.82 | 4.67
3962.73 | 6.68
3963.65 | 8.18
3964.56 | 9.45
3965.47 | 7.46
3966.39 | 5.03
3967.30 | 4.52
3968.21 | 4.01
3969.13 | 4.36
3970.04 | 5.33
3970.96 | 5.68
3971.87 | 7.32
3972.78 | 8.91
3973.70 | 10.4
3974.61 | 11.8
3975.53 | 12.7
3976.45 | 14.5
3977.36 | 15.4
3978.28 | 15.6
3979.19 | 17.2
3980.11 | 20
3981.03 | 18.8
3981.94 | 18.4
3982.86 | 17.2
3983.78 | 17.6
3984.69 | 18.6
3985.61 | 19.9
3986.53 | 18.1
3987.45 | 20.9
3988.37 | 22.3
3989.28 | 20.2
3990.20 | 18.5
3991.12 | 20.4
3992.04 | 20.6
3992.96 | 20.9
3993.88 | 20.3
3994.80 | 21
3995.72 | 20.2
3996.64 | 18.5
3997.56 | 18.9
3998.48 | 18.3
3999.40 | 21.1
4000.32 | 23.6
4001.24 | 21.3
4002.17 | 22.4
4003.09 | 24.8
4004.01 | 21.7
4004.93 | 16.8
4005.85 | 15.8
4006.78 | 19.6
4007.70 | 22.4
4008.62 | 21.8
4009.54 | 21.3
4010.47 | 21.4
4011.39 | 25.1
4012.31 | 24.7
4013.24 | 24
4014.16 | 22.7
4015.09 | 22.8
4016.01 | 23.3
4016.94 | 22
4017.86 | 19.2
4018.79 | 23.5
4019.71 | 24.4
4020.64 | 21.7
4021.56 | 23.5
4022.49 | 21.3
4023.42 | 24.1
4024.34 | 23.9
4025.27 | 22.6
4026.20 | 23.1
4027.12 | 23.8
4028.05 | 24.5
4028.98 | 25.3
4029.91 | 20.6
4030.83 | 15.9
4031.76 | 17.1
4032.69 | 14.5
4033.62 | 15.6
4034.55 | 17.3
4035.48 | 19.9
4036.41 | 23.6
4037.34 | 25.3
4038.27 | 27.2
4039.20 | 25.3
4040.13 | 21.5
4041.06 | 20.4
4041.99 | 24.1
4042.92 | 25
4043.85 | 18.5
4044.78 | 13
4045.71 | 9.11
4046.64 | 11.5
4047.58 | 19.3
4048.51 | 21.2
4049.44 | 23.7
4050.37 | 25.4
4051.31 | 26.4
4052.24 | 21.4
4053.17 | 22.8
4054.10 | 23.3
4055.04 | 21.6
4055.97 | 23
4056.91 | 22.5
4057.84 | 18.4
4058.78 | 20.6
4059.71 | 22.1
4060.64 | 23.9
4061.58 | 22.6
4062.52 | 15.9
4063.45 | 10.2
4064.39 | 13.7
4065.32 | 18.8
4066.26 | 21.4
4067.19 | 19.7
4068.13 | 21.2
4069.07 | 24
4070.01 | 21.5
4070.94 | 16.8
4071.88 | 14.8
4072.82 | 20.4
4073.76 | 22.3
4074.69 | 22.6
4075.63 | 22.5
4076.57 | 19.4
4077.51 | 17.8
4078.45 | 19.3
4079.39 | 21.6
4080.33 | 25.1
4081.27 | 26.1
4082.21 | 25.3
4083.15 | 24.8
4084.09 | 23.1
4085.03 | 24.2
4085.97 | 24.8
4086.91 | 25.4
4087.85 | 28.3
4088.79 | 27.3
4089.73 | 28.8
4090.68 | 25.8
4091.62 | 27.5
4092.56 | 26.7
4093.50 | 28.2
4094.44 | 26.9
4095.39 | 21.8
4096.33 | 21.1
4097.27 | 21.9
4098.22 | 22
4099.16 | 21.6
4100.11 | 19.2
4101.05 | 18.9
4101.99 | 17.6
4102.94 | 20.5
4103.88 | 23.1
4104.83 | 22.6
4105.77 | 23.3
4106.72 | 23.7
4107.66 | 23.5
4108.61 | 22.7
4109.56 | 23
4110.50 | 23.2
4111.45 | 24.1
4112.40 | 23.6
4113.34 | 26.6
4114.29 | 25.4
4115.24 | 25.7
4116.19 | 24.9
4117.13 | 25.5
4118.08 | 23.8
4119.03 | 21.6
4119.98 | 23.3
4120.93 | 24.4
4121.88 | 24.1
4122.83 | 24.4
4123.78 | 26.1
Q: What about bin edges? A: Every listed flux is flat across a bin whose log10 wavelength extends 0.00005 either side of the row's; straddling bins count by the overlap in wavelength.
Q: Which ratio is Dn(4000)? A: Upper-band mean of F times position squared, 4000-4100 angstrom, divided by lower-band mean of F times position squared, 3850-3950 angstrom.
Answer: 2.1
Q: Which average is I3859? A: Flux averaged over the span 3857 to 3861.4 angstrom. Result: 7.45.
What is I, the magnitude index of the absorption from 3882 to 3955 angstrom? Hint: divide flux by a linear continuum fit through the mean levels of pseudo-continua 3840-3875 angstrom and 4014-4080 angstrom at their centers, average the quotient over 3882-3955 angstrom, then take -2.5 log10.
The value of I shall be 0.217 mag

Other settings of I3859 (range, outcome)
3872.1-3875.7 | 11.3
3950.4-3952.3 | 15.7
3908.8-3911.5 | 17.4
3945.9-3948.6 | 12.8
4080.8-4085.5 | 24.7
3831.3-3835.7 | 6.18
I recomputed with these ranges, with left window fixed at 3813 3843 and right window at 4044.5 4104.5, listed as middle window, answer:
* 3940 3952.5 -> 0.21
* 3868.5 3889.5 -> -0.09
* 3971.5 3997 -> -0.07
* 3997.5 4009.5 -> -0.19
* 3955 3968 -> 0.47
